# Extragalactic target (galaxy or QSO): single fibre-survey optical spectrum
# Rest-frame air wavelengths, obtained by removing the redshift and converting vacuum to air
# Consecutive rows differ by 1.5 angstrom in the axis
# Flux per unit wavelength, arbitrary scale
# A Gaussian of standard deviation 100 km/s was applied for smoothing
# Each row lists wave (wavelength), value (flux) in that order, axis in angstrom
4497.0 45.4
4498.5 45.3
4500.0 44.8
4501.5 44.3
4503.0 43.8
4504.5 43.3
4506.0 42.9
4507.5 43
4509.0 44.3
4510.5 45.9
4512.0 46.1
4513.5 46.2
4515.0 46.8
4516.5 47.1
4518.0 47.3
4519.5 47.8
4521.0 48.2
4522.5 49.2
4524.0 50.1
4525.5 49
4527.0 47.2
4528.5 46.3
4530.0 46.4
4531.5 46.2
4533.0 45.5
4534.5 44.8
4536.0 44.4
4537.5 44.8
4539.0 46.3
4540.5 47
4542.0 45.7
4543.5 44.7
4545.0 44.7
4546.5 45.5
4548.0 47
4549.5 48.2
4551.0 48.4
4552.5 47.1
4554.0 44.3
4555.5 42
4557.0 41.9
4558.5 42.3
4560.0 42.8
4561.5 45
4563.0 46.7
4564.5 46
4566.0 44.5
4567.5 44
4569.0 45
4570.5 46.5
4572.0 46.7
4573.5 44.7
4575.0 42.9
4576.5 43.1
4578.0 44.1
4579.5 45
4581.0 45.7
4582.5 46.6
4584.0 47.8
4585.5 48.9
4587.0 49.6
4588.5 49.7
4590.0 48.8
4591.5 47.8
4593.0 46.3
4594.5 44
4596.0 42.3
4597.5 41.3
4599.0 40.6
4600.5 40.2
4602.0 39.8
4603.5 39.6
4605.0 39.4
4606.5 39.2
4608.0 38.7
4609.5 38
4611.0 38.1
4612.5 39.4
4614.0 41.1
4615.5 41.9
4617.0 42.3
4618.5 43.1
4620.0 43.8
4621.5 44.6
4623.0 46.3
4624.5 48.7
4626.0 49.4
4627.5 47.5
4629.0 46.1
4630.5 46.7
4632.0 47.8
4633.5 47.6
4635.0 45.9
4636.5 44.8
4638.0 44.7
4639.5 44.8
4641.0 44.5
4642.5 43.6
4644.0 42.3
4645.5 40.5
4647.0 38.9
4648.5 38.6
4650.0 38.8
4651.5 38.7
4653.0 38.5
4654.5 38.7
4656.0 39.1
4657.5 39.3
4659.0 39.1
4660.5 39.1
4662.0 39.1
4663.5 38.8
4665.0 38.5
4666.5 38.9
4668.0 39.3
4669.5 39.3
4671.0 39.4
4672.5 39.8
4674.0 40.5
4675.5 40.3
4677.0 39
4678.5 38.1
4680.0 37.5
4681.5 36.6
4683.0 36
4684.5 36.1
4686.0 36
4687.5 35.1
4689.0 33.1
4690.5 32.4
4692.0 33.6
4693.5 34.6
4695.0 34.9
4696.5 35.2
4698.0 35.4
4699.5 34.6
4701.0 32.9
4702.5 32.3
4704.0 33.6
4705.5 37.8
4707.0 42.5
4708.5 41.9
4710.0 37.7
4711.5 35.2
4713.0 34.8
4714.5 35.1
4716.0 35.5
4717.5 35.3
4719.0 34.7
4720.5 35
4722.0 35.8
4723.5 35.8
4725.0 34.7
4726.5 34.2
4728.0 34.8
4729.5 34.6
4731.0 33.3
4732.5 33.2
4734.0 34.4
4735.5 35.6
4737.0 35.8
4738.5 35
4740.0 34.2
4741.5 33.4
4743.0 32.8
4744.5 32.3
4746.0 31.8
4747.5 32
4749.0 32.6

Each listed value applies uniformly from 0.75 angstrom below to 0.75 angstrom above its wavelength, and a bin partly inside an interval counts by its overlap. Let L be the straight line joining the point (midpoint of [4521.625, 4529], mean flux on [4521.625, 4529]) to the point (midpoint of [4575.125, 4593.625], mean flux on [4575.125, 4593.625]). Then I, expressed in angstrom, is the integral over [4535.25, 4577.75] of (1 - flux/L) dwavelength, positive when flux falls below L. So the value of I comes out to 2.2 angstrom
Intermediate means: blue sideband 48.4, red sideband 46.8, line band 45.1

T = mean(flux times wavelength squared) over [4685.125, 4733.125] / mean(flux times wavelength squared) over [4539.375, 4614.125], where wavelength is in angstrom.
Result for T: 0.84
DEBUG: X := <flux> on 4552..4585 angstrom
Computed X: 44.8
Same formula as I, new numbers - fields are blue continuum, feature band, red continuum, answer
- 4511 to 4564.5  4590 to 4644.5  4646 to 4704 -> -3.4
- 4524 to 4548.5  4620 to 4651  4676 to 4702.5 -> -4.3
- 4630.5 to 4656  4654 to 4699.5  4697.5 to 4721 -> 2.1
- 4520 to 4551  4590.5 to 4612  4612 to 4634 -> 2.0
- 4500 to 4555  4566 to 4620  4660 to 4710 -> -1.5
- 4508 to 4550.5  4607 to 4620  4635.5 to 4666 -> 0.6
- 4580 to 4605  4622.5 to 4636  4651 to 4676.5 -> -1.7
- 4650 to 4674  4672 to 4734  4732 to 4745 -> 1.0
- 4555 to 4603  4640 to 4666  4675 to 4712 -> -0.4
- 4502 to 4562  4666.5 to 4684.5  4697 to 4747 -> -0.5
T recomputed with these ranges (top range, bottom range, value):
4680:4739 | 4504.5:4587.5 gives 0.83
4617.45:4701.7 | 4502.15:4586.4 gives 0.92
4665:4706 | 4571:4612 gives 0.87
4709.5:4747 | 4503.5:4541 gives 0.82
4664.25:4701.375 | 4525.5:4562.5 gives 0.86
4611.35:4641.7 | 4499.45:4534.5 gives 1.02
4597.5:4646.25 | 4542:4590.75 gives 0.97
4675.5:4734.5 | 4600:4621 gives 0.92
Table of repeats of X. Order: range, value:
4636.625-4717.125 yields 38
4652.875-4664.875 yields 39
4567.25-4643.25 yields 44.3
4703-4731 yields 35.9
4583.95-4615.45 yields 42.8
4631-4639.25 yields 46.1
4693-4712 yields 36.1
